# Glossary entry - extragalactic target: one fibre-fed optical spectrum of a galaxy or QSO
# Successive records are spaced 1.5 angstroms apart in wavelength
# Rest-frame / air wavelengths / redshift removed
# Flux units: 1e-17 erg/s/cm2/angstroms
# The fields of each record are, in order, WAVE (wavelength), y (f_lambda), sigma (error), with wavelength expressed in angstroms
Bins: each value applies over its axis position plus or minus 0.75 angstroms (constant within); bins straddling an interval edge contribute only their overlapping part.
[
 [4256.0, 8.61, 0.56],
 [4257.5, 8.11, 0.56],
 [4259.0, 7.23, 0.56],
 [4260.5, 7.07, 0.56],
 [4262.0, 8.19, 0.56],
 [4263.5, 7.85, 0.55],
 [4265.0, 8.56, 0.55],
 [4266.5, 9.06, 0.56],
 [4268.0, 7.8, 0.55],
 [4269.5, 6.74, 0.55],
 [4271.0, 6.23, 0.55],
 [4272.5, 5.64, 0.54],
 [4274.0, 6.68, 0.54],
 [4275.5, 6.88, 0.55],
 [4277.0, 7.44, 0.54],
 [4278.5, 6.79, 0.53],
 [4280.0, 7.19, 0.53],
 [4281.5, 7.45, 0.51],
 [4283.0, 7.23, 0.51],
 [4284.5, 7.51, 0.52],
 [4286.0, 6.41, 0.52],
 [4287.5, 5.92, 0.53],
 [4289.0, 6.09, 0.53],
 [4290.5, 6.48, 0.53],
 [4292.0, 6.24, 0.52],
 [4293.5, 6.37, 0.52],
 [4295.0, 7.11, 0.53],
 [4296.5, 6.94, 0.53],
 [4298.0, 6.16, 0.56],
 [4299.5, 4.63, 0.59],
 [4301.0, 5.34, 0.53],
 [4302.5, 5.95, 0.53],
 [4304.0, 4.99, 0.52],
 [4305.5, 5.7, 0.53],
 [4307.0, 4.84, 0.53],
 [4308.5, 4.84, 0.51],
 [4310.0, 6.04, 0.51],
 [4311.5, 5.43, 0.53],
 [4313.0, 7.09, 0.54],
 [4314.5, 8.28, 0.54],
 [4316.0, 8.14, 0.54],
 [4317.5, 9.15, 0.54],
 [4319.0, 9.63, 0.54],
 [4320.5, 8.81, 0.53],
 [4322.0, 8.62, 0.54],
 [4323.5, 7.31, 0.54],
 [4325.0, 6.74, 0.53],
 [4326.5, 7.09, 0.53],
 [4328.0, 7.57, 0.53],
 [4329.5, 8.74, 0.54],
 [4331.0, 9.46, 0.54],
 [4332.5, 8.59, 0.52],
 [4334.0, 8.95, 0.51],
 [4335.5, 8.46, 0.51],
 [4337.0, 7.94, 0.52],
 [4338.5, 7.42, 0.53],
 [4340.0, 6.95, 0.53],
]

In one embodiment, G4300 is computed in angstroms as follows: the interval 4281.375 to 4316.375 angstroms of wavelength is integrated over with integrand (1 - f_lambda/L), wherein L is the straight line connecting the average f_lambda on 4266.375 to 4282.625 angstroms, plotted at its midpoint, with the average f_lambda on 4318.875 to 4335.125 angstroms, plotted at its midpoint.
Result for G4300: 6.1 angstroms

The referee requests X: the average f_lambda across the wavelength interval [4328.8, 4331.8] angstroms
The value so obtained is 9.1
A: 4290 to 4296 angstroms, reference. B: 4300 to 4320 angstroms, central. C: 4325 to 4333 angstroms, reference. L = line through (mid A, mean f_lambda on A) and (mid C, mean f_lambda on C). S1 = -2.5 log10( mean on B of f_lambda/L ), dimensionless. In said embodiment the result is 0.12 mag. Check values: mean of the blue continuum 6.57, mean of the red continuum 8.14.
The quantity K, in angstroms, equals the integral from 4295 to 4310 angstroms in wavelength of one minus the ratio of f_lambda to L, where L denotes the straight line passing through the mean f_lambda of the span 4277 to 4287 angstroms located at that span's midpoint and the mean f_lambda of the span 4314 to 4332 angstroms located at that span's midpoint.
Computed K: 4.07 angstroms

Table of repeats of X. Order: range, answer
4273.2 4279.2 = 6.94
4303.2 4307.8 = 5.18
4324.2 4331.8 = 7.92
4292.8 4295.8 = 6.75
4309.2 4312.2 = 5.73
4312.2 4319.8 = 8.44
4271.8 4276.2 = 6.4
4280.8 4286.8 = 7.14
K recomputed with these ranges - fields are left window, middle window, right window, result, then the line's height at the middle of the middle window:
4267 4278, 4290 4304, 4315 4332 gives 2.7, 7.53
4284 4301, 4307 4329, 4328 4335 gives 1.5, 7.91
